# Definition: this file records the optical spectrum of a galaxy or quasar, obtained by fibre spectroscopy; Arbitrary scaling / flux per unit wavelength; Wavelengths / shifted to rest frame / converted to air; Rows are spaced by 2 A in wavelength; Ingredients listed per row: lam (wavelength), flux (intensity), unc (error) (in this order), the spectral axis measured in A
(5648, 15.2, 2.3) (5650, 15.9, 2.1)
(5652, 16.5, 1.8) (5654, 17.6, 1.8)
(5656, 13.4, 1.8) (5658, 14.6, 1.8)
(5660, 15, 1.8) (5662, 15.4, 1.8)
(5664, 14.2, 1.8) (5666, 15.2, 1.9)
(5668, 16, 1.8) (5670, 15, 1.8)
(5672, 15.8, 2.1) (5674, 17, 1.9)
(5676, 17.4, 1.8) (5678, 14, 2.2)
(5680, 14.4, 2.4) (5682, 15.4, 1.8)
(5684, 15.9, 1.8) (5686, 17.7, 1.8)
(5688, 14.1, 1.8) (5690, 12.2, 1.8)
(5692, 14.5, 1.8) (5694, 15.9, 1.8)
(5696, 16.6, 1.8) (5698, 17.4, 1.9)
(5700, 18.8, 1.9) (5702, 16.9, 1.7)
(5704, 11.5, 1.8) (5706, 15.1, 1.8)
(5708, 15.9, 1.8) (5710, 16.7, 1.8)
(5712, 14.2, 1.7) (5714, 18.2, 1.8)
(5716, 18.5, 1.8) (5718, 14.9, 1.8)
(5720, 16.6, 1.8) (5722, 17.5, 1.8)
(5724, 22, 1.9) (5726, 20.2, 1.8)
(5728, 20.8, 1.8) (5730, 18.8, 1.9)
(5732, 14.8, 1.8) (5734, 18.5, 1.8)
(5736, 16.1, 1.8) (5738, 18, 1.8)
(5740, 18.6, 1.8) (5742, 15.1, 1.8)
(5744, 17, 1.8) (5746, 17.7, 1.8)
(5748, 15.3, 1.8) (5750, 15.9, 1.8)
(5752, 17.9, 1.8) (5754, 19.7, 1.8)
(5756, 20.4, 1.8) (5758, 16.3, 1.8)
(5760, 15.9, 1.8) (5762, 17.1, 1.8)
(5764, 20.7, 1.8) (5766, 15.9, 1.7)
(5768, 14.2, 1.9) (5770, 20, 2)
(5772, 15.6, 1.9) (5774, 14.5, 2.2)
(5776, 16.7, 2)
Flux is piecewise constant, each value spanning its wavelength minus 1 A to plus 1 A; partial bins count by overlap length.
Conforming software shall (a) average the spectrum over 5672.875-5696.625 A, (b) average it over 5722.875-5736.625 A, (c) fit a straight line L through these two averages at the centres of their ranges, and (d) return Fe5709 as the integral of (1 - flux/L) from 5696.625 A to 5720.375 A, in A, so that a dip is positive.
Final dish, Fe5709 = 1.3 A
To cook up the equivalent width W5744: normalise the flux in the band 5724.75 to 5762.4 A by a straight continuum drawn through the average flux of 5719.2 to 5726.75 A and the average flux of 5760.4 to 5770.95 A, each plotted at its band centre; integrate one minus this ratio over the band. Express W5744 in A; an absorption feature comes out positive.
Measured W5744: 1.4 A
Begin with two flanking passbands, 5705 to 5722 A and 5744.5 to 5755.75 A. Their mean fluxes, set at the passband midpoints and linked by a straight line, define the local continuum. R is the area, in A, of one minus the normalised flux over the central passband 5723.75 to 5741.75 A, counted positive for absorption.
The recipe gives -1.5 A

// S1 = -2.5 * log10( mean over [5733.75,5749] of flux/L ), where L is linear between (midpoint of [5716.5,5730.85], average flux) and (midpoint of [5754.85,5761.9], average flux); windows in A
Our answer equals 0.07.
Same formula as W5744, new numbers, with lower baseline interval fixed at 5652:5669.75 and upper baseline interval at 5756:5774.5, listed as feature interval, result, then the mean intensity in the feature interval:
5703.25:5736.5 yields -1.9 A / 17.1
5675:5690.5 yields 0.4 A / 15.2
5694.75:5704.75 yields -0.3 A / 16.4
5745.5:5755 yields -0.3 A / 17.3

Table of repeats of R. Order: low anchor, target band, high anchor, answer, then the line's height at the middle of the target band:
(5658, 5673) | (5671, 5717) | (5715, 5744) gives 1.5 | 16.4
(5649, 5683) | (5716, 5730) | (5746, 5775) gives -1.9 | 16.5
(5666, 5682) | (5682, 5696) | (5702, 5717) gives 0.5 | 15.7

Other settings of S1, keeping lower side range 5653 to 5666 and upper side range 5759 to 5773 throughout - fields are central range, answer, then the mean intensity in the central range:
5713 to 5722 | -0.06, 17.1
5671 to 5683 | -0.02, 15.7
